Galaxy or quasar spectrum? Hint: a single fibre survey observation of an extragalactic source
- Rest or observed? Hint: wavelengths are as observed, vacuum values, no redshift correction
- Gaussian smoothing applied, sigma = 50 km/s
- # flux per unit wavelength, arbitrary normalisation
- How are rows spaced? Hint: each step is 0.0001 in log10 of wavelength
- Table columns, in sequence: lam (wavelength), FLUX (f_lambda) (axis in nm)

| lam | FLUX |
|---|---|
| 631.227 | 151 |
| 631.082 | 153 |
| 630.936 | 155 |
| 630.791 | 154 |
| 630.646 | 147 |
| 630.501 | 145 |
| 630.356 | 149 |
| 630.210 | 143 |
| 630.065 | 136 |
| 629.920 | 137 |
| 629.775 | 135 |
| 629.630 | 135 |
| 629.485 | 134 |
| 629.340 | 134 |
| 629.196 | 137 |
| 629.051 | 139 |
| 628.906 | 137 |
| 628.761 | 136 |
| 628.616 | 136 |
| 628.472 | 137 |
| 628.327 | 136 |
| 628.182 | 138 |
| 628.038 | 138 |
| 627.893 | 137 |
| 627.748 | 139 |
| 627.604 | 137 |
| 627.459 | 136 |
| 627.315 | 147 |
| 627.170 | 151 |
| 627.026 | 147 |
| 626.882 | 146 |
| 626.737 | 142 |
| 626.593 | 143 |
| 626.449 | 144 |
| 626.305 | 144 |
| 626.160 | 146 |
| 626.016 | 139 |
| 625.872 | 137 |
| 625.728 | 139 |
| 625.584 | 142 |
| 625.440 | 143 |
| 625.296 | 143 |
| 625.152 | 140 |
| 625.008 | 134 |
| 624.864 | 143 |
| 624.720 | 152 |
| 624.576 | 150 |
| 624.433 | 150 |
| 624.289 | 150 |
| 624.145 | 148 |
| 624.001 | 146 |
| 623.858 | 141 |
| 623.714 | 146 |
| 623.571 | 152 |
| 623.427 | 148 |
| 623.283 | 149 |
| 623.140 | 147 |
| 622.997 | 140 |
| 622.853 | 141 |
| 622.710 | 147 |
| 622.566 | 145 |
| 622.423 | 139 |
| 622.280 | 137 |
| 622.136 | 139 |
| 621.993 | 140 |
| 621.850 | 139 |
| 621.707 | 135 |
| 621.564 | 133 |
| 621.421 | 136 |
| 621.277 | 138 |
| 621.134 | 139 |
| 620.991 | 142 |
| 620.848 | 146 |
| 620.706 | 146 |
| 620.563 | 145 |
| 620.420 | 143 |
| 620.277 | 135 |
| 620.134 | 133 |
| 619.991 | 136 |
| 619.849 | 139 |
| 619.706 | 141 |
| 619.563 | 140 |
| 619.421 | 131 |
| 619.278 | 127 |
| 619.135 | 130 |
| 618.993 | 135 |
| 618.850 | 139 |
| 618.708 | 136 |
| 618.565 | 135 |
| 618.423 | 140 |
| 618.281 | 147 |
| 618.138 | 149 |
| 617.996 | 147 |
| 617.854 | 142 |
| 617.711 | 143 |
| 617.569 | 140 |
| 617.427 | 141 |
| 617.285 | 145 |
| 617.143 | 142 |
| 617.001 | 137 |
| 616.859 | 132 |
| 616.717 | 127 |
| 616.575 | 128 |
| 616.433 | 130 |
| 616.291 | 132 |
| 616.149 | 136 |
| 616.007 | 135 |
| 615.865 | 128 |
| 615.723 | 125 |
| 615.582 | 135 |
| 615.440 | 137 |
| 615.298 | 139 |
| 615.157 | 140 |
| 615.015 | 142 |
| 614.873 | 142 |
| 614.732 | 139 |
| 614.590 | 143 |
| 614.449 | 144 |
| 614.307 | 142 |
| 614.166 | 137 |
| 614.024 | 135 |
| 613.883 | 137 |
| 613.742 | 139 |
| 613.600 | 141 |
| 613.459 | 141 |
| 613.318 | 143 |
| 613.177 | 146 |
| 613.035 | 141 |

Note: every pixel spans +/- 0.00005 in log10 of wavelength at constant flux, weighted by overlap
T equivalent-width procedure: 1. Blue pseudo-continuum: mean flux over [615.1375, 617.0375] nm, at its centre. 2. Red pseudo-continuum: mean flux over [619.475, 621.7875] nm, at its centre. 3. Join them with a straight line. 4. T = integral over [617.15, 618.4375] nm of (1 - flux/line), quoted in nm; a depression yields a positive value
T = -0.08 nm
